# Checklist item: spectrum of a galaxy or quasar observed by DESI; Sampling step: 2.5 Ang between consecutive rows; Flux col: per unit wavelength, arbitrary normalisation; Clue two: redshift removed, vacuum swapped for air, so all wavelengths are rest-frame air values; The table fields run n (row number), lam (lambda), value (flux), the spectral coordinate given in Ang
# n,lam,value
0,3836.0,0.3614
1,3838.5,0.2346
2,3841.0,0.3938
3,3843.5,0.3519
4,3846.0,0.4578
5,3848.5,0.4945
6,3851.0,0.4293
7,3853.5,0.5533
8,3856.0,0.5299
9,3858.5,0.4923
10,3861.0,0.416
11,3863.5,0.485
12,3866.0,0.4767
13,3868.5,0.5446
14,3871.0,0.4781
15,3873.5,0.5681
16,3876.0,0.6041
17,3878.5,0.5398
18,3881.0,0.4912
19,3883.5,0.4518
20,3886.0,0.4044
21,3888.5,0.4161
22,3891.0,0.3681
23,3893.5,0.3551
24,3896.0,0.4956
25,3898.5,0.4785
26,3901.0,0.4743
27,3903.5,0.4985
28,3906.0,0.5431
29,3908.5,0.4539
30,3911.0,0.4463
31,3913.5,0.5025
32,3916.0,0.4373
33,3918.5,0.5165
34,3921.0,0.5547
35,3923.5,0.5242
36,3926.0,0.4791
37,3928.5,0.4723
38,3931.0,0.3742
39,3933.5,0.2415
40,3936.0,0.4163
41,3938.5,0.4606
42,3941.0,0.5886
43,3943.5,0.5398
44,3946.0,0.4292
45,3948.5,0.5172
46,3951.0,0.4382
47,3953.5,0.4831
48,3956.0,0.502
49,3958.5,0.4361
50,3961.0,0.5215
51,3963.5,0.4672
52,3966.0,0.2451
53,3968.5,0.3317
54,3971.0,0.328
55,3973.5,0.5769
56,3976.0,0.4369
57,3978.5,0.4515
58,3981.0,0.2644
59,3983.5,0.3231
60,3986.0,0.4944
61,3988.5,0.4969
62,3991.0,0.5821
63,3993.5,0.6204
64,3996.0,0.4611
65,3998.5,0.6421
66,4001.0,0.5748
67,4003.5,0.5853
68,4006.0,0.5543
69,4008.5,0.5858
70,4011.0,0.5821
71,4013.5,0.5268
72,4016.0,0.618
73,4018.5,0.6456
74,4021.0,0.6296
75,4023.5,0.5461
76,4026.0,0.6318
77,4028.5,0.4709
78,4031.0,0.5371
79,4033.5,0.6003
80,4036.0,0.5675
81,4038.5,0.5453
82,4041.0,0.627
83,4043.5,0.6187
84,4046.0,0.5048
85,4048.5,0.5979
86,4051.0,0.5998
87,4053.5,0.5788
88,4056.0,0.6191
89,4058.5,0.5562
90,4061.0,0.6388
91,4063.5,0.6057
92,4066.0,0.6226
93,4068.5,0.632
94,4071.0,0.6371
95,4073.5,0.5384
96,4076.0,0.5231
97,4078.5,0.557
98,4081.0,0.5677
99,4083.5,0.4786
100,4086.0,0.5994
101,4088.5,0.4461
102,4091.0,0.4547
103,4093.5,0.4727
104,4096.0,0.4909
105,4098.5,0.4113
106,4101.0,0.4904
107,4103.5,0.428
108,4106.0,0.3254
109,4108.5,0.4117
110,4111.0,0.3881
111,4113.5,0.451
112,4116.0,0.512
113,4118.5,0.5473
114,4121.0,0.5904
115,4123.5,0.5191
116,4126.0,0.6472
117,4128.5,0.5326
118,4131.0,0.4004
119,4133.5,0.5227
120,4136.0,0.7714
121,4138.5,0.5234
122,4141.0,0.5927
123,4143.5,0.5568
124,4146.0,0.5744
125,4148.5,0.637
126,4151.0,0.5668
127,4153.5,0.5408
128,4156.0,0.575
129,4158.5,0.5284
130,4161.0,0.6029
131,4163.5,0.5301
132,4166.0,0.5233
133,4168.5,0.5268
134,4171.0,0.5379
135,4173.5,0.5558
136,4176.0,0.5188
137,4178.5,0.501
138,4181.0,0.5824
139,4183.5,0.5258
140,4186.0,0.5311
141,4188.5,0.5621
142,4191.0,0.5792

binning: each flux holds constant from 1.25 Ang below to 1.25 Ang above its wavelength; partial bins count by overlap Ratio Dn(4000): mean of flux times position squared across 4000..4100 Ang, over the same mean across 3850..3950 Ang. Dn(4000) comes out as 1.3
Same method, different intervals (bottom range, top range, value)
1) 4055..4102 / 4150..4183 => 1.05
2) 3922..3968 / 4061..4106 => 1.25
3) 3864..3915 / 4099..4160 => 1.24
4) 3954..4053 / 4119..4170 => 1.15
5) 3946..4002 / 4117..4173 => 1.32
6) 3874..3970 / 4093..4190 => 1.27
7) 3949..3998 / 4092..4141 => 1.19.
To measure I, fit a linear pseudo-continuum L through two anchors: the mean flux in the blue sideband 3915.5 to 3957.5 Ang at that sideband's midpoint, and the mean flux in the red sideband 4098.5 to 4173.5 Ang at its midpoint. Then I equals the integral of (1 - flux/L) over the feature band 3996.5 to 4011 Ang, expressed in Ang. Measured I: -2.7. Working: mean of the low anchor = 0.469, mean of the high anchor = 0.528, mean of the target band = 0.581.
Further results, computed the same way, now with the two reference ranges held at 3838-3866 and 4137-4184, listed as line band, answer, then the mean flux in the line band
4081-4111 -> 4.19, 0.457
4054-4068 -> -2.38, 0.608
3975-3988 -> 2.45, 0.399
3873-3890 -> -1.28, 0.491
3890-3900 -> 0.76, 0.427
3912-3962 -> 0.54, 0.471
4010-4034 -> -3.42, 0.578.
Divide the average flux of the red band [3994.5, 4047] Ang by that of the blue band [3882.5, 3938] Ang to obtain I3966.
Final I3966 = 1.28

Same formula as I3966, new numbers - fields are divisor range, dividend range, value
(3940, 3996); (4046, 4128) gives 1.16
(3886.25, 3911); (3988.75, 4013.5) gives 1.26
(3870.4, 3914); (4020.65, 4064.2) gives 1.22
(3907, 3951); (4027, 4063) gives 1.23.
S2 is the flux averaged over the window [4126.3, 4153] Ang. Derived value 0.57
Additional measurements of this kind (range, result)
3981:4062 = 0.563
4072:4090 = 0.53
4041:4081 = 0.589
